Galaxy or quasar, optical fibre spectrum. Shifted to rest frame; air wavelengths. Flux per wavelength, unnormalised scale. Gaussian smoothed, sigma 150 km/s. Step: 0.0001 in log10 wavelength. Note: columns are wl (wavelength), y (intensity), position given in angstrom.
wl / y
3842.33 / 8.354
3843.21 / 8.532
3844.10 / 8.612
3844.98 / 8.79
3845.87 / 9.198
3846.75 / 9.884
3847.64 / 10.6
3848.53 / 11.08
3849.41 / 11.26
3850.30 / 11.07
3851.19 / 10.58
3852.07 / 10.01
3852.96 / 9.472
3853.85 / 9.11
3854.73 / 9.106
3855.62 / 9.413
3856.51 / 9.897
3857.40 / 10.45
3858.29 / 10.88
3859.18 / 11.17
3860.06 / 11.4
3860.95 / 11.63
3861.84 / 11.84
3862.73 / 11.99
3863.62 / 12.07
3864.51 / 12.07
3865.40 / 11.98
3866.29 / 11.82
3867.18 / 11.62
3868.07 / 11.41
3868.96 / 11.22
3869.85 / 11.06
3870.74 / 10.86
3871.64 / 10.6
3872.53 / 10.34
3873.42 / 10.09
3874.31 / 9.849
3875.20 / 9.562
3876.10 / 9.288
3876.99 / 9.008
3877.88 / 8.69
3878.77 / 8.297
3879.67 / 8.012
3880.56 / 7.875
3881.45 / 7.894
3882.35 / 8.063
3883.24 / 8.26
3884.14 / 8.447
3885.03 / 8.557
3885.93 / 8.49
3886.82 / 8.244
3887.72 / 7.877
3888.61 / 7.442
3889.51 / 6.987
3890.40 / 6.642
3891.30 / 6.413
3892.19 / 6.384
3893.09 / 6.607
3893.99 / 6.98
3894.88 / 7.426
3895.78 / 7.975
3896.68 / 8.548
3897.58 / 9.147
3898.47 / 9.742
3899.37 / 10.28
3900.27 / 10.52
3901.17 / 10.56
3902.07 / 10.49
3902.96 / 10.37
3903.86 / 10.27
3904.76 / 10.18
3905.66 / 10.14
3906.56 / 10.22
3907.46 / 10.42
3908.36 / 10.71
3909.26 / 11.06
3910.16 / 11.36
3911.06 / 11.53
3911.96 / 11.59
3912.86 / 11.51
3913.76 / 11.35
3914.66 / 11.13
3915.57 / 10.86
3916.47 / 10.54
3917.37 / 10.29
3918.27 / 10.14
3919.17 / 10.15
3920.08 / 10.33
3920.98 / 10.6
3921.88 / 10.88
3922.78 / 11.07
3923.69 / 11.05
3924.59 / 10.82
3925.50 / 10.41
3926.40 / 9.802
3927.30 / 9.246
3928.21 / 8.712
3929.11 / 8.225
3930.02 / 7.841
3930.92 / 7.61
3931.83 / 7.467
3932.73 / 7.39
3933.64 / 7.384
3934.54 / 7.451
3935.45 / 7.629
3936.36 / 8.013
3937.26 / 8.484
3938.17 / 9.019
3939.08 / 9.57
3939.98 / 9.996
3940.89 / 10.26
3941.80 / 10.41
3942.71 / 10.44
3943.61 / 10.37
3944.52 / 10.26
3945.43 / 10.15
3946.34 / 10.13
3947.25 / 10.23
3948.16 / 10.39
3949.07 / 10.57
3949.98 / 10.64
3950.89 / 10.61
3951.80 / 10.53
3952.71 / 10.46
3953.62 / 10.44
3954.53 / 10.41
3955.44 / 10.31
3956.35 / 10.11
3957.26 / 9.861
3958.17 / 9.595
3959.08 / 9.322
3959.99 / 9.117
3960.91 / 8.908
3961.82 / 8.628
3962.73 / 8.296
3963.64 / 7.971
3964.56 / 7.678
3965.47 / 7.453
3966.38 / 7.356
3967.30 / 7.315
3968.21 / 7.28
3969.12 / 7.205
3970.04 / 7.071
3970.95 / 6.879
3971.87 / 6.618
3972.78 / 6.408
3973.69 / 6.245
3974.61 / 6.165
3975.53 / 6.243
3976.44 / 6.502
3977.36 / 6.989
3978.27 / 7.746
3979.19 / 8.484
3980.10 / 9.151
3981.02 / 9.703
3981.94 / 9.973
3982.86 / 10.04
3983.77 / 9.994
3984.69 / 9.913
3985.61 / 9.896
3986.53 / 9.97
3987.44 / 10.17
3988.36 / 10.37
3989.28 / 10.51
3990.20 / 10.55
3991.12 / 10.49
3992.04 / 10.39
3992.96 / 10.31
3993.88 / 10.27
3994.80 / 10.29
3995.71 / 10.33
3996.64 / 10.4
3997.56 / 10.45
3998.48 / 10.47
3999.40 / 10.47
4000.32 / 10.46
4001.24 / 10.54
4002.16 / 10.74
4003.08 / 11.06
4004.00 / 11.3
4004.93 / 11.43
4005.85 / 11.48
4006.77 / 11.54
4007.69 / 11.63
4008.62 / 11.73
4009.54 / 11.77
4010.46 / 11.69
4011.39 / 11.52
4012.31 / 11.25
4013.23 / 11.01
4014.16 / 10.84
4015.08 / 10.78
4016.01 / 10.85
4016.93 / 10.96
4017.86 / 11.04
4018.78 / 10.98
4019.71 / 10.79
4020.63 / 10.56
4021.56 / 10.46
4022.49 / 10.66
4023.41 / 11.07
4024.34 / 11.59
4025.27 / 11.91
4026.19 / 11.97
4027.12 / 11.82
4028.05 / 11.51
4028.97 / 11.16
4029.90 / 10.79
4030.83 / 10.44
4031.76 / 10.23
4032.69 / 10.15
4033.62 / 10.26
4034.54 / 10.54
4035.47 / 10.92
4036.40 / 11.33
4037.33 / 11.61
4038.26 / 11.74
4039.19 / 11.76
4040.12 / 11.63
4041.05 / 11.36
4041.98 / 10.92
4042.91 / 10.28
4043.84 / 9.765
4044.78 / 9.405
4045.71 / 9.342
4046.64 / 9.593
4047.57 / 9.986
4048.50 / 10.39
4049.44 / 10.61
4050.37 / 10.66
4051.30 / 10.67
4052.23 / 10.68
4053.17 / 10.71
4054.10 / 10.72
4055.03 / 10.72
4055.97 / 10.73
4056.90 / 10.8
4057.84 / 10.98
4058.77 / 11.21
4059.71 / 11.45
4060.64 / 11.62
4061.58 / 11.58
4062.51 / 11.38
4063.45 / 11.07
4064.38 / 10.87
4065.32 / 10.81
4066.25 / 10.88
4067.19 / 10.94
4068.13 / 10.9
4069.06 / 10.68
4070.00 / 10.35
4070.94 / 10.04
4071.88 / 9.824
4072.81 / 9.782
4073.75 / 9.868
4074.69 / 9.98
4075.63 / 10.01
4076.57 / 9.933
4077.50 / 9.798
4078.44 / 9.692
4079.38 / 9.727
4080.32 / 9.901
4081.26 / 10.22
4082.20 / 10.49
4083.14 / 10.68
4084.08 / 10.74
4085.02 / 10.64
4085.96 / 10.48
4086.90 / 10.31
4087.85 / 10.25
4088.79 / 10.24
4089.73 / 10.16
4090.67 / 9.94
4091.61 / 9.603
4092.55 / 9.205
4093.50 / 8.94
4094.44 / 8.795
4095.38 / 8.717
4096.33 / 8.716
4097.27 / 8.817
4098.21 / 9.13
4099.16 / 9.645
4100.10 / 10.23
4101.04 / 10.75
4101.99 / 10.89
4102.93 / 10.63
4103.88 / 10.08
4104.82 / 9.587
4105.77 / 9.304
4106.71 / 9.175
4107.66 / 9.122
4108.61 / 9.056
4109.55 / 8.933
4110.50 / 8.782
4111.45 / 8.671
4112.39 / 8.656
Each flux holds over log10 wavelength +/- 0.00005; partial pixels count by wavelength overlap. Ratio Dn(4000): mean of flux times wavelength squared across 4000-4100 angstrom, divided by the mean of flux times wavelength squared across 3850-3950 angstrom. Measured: 1.2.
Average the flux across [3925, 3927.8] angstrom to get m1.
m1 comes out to 9.8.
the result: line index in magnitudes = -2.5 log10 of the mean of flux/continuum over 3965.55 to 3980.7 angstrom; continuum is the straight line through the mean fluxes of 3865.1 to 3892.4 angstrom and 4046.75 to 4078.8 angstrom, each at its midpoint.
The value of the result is 0.35 mag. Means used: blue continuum 9.08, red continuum 10.6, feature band 7.14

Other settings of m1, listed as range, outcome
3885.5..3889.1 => 8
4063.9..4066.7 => 10.9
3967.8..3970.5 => 7.19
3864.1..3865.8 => 12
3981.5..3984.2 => 10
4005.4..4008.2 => 11.5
